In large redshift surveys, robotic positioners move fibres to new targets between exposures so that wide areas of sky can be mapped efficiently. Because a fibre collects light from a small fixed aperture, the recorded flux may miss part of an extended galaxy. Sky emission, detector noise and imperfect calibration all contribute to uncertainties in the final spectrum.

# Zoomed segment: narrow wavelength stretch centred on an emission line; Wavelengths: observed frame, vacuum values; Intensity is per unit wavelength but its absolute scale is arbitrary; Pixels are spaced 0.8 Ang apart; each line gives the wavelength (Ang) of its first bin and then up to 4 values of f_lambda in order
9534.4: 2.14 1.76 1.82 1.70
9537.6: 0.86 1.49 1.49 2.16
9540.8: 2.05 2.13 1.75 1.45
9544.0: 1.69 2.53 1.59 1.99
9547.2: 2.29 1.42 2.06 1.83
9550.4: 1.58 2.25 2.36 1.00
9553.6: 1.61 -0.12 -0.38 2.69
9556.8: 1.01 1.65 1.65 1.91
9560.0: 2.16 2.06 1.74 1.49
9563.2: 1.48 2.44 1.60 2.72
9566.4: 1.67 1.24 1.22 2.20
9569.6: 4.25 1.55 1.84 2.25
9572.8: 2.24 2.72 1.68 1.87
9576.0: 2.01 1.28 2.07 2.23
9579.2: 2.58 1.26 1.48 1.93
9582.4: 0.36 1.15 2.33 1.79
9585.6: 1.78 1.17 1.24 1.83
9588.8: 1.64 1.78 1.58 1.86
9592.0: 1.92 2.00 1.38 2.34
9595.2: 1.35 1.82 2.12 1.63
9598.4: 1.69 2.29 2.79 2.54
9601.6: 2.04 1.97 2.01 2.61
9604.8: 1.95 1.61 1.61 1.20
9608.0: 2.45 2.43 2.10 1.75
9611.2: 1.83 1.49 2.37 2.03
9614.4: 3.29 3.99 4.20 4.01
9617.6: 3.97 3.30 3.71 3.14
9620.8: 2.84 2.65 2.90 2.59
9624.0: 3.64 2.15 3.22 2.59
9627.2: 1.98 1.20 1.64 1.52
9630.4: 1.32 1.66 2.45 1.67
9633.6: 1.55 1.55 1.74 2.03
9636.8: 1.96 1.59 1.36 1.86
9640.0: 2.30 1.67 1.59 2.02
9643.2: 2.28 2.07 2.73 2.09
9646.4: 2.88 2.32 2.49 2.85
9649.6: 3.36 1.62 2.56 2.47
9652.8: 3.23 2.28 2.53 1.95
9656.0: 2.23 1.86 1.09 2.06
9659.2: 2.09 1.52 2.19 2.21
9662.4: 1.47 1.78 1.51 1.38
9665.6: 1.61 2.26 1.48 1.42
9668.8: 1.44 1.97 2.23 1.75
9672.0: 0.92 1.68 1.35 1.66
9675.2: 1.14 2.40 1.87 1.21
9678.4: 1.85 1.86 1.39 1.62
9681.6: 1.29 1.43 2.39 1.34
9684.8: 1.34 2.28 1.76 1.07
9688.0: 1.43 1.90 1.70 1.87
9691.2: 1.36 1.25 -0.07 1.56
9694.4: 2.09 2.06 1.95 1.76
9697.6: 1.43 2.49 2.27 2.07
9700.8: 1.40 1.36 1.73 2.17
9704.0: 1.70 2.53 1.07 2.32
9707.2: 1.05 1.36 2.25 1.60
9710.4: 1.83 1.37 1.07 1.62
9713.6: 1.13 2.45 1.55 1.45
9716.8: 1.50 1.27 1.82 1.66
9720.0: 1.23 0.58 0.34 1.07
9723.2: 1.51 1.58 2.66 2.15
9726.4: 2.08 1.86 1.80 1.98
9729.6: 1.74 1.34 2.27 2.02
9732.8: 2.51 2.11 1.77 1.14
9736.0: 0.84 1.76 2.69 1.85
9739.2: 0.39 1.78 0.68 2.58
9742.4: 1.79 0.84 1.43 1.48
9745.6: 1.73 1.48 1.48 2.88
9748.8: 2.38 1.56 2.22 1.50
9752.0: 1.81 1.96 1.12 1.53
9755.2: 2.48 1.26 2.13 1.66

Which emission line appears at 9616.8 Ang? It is H-alpha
